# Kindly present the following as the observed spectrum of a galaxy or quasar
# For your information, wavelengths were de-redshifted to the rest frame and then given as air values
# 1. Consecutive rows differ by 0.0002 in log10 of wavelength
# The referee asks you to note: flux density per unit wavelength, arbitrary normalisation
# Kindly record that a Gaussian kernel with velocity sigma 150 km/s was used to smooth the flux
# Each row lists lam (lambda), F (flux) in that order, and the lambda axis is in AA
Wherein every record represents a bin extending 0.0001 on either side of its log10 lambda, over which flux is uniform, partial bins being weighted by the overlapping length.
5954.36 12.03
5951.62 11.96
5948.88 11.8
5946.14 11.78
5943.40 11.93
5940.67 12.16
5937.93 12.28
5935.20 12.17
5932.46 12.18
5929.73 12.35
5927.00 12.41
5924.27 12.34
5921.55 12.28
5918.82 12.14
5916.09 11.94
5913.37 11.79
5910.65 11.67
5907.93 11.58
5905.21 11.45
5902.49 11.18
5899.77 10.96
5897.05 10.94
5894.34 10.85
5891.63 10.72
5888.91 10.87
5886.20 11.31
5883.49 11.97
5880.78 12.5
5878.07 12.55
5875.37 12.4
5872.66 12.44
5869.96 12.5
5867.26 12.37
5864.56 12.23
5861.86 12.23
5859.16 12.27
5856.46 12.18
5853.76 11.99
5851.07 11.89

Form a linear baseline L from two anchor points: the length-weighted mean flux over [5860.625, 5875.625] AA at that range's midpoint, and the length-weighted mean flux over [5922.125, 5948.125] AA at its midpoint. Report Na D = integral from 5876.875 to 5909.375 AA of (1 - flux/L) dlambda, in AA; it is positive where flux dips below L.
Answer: 2.4 AA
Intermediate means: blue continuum 12.4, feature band 11.4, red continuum 12.2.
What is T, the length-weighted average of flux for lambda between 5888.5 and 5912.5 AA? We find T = 11.2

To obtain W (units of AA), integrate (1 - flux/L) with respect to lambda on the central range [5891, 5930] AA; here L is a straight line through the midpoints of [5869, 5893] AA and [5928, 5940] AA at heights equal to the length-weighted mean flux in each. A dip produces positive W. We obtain 1.5 AA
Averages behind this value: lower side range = 11.9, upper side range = 12.2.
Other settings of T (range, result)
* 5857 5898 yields 11.9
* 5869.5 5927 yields 11.7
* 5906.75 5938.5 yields 12.1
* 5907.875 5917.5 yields 11.8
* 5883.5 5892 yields 11.1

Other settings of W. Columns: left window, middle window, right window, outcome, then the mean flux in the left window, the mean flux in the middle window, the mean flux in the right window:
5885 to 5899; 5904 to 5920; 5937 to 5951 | -0.6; 10.9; 11.8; 12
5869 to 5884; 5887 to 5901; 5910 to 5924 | 1.6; 12.4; 10.9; 12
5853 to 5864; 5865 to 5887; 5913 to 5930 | -0.2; 12.2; 12.3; 12.2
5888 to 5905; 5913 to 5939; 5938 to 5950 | -1.4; 11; 12.2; 12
